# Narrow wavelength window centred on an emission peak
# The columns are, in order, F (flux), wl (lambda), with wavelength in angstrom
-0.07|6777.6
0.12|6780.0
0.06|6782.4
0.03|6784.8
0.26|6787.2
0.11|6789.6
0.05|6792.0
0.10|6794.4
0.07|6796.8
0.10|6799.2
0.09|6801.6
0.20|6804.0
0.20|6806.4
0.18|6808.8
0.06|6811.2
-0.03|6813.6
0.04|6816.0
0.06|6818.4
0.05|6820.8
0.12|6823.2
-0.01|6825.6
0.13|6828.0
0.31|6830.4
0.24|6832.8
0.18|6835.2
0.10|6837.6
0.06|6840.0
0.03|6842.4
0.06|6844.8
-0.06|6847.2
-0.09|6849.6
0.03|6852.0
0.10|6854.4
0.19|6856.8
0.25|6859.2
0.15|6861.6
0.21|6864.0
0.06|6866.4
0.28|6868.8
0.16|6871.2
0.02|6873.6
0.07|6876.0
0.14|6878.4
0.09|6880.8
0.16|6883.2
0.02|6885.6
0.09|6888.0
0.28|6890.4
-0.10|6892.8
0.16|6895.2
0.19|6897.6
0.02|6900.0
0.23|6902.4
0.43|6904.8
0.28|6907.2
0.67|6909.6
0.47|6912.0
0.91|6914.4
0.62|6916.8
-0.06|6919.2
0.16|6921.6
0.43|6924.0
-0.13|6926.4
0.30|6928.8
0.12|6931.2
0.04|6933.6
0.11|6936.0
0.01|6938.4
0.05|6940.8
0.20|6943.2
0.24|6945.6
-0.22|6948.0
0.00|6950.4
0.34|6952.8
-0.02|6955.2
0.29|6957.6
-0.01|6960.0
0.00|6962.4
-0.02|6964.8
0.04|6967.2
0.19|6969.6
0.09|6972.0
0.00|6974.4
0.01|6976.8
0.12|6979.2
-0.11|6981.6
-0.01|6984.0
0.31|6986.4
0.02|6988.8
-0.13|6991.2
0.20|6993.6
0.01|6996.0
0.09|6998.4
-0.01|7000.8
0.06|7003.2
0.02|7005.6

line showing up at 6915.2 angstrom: [O II]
